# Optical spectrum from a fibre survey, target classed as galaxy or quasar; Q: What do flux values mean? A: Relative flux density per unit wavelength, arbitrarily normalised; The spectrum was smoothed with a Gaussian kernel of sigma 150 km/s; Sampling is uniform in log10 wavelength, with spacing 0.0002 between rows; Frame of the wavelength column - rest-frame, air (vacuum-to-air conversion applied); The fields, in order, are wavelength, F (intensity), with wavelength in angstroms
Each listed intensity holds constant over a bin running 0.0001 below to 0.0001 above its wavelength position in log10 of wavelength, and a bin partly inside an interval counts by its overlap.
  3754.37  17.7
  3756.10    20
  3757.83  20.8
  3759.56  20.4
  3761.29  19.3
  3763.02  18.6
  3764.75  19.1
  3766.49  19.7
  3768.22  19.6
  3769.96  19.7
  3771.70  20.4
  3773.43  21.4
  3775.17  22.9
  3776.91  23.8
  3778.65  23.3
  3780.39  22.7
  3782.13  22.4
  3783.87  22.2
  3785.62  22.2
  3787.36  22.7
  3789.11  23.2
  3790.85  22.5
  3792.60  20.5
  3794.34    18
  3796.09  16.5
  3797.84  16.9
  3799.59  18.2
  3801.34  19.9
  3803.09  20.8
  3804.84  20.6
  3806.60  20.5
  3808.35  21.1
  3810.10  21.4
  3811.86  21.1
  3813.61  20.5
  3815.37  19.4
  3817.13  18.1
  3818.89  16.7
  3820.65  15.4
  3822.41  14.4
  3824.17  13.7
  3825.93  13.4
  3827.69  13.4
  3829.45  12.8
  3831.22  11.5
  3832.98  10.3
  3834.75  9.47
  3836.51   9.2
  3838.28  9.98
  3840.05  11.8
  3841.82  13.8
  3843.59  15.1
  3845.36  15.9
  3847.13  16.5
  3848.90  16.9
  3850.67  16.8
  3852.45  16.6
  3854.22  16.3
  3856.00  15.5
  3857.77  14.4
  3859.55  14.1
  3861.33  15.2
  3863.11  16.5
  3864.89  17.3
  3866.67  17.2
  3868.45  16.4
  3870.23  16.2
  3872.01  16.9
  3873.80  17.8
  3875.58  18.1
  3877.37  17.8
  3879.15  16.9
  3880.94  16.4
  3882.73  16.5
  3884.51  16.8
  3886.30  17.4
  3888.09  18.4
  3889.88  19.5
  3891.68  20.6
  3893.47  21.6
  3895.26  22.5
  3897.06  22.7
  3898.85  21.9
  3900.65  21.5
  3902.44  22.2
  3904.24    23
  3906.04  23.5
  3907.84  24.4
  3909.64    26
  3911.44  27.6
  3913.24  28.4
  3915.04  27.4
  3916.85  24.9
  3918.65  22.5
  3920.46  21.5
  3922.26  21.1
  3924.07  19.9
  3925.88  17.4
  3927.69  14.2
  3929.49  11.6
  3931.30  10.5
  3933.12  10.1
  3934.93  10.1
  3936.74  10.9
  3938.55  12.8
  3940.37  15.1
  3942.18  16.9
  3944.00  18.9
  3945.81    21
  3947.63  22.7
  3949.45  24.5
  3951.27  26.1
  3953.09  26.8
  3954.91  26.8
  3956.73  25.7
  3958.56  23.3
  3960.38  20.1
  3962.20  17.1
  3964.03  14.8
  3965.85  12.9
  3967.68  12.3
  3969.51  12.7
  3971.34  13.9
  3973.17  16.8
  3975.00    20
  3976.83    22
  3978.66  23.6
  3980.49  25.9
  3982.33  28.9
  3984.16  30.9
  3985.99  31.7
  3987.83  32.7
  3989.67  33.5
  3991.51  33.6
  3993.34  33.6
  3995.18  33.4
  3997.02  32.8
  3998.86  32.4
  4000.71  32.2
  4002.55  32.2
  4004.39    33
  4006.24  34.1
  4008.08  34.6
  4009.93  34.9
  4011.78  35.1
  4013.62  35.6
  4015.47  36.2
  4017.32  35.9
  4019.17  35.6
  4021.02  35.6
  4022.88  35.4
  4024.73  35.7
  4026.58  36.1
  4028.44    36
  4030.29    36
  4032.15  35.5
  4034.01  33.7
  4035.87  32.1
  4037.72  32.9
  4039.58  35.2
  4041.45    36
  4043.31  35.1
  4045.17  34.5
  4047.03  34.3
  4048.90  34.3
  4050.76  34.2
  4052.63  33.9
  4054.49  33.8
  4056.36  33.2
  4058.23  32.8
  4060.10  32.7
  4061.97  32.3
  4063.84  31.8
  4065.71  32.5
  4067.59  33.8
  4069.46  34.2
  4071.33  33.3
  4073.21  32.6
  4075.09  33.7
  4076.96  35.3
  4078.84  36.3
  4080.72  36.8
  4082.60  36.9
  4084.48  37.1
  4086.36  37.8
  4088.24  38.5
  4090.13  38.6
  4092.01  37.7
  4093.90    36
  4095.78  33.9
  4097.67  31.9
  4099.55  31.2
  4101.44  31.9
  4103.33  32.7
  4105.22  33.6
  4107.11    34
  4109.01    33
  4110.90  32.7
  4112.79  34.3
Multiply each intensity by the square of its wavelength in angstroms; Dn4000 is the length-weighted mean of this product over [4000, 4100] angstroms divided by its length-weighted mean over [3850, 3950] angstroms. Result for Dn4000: 2.00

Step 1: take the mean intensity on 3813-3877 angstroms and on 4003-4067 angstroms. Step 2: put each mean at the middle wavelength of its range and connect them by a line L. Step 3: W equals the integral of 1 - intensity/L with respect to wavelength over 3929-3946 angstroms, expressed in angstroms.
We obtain 7.64 angstroms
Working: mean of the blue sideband 15.1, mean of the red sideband 34.4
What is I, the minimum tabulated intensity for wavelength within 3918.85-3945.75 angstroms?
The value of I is 10.1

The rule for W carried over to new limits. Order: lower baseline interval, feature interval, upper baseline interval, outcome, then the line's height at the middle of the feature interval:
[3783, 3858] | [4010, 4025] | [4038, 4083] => -2.2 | 31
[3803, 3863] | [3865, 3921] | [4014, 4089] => 0.6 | 20.9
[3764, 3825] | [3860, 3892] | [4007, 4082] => 9.7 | 24.8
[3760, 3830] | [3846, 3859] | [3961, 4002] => 3.1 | 21.2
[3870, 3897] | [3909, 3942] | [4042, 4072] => 5.2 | 22.1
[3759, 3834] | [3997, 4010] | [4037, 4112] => -1.2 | 30.4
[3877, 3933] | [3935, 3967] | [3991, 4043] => 8.2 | 26.2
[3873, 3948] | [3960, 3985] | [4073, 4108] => 5.5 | 24.7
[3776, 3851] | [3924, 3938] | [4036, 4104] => 7.0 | 25.3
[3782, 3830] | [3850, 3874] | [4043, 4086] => 6.5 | 22.2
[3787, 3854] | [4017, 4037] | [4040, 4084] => -2.3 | 31.6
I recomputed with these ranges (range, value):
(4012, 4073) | 31.8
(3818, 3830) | 12.8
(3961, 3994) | 12.3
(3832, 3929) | 9.2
